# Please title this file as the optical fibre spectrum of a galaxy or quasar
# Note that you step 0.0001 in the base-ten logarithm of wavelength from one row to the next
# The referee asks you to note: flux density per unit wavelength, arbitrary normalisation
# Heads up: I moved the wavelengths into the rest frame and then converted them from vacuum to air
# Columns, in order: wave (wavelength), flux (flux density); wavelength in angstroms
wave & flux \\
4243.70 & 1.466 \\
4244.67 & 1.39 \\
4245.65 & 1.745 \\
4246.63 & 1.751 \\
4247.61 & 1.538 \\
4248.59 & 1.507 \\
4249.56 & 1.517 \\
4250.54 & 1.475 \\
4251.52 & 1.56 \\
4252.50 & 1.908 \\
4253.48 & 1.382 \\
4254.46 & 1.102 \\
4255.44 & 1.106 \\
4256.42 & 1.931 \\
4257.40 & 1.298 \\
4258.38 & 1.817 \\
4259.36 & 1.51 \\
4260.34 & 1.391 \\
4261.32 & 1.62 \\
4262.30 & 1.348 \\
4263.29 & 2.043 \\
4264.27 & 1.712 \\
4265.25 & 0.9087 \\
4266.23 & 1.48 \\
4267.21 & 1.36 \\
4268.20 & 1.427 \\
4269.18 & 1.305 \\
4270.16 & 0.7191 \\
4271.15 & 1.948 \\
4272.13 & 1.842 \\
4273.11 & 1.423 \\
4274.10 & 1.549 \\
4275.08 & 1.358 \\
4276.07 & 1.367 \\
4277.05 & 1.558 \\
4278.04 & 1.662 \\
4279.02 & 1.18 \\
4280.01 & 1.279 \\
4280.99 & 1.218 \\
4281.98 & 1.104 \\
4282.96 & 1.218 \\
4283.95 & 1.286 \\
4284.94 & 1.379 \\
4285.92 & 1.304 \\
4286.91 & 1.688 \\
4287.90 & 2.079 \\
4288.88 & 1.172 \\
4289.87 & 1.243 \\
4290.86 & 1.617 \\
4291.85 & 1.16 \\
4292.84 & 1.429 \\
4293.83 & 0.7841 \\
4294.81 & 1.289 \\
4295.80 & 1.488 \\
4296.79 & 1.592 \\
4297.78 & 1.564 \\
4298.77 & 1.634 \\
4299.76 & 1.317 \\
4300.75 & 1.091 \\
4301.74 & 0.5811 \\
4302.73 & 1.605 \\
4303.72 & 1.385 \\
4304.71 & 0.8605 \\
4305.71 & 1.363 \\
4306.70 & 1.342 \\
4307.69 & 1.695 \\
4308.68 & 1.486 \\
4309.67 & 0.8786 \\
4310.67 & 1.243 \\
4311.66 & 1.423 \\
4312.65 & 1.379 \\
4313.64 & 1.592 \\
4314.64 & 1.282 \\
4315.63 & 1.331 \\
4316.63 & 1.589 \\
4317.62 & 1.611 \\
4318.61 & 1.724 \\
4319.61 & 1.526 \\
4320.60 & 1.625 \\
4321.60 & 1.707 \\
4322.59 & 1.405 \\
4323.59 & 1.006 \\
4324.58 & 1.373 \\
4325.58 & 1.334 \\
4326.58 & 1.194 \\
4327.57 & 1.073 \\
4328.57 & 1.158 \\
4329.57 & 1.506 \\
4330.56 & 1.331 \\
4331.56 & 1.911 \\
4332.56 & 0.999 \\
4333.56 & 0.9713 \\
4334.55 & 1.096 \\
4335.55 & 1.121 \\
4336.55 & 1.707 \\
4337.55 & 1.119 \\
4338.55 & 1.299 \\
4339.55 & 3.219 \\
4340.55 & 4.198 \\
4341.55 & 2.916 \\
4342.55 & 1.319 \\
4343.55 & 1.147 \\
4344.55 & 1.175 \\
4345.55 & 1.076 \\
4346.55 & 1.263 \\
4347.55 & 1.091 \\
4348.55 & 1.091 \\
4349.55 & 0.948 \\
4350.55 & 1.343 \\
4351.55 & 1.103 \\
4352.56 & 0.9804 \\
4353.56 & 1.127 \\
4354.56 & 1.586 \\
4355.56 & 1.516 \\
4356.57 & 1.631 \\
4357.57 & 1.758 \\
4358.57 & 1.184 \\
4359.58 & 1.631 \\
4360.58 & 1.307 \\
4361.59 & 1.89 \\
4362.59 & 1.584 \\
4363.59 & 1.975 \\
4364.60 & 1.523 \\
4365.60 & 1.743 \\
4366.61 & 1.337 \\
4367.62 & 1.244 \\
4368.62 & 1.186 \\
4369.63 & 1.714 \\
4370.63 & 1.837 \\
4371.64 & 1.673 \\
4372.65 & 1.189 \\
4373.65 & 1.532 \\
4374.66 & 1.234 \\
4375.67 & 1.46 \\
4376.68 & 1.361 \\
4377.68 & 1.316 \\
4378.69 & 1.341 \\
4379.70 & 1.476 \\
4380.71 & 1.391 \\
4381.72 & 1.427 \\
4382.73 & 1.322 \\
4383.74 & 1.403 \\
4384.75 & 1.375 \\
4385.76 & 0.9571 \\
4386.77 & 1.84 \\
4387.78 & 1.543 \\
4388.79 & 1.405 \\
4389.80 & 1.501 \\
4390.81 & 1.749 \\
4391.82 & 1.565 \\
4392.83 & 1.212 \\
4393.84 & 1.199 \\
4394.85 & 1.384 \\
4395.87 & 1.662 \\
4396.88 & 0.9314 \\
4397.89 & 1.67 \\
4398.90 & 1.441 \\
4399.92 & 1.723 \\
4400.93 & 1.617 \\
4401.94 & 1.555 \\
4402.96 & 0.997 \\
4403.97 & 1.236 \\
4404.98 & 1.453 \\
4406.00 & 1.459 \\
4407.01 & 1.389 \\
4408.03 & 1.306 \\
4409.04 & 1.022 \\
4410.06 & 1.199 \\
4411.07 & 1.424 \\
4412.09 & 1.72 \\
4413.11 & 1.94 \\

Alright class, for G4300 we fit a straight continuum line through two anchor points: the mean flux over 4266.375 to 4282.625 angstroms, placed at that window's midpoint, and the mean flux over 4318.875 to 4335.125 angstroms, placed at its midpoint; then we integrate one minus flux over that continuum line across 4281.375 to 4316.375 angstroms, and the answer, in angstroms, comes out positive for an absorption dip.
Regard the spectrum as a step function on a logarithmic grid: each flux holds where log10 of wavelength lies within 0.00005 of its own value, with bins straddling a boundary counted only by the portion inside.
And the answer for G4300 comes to 0.6 angstroms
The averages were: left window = 1.39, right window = 1.33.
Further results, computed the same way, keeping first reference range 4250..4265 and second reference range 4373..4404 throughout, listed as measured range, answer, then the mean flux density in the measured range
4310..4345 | -1.4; 1.53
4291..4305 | 2.0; 1.29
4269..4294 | 2.1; 1.39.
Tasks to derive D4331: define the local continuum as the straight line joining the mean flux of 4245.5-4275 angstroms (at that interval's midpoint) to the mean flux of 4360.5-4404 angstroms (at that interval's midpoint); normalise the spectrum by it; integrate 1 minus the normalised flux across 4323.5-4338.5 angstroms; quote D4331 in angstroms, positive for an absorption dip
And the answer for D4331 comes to 2.1 angstroms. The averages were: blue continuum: 1.5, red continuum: 1.46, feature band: 1.27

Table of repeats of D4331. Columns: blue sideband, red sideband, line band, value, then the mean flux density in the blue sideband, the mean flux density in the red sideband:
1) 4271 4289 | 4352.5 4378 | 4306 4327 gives 0.74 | 1.45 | 1.49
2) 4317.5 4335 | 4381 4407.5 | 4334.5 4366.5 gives -4.02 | 1.36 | 1.42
